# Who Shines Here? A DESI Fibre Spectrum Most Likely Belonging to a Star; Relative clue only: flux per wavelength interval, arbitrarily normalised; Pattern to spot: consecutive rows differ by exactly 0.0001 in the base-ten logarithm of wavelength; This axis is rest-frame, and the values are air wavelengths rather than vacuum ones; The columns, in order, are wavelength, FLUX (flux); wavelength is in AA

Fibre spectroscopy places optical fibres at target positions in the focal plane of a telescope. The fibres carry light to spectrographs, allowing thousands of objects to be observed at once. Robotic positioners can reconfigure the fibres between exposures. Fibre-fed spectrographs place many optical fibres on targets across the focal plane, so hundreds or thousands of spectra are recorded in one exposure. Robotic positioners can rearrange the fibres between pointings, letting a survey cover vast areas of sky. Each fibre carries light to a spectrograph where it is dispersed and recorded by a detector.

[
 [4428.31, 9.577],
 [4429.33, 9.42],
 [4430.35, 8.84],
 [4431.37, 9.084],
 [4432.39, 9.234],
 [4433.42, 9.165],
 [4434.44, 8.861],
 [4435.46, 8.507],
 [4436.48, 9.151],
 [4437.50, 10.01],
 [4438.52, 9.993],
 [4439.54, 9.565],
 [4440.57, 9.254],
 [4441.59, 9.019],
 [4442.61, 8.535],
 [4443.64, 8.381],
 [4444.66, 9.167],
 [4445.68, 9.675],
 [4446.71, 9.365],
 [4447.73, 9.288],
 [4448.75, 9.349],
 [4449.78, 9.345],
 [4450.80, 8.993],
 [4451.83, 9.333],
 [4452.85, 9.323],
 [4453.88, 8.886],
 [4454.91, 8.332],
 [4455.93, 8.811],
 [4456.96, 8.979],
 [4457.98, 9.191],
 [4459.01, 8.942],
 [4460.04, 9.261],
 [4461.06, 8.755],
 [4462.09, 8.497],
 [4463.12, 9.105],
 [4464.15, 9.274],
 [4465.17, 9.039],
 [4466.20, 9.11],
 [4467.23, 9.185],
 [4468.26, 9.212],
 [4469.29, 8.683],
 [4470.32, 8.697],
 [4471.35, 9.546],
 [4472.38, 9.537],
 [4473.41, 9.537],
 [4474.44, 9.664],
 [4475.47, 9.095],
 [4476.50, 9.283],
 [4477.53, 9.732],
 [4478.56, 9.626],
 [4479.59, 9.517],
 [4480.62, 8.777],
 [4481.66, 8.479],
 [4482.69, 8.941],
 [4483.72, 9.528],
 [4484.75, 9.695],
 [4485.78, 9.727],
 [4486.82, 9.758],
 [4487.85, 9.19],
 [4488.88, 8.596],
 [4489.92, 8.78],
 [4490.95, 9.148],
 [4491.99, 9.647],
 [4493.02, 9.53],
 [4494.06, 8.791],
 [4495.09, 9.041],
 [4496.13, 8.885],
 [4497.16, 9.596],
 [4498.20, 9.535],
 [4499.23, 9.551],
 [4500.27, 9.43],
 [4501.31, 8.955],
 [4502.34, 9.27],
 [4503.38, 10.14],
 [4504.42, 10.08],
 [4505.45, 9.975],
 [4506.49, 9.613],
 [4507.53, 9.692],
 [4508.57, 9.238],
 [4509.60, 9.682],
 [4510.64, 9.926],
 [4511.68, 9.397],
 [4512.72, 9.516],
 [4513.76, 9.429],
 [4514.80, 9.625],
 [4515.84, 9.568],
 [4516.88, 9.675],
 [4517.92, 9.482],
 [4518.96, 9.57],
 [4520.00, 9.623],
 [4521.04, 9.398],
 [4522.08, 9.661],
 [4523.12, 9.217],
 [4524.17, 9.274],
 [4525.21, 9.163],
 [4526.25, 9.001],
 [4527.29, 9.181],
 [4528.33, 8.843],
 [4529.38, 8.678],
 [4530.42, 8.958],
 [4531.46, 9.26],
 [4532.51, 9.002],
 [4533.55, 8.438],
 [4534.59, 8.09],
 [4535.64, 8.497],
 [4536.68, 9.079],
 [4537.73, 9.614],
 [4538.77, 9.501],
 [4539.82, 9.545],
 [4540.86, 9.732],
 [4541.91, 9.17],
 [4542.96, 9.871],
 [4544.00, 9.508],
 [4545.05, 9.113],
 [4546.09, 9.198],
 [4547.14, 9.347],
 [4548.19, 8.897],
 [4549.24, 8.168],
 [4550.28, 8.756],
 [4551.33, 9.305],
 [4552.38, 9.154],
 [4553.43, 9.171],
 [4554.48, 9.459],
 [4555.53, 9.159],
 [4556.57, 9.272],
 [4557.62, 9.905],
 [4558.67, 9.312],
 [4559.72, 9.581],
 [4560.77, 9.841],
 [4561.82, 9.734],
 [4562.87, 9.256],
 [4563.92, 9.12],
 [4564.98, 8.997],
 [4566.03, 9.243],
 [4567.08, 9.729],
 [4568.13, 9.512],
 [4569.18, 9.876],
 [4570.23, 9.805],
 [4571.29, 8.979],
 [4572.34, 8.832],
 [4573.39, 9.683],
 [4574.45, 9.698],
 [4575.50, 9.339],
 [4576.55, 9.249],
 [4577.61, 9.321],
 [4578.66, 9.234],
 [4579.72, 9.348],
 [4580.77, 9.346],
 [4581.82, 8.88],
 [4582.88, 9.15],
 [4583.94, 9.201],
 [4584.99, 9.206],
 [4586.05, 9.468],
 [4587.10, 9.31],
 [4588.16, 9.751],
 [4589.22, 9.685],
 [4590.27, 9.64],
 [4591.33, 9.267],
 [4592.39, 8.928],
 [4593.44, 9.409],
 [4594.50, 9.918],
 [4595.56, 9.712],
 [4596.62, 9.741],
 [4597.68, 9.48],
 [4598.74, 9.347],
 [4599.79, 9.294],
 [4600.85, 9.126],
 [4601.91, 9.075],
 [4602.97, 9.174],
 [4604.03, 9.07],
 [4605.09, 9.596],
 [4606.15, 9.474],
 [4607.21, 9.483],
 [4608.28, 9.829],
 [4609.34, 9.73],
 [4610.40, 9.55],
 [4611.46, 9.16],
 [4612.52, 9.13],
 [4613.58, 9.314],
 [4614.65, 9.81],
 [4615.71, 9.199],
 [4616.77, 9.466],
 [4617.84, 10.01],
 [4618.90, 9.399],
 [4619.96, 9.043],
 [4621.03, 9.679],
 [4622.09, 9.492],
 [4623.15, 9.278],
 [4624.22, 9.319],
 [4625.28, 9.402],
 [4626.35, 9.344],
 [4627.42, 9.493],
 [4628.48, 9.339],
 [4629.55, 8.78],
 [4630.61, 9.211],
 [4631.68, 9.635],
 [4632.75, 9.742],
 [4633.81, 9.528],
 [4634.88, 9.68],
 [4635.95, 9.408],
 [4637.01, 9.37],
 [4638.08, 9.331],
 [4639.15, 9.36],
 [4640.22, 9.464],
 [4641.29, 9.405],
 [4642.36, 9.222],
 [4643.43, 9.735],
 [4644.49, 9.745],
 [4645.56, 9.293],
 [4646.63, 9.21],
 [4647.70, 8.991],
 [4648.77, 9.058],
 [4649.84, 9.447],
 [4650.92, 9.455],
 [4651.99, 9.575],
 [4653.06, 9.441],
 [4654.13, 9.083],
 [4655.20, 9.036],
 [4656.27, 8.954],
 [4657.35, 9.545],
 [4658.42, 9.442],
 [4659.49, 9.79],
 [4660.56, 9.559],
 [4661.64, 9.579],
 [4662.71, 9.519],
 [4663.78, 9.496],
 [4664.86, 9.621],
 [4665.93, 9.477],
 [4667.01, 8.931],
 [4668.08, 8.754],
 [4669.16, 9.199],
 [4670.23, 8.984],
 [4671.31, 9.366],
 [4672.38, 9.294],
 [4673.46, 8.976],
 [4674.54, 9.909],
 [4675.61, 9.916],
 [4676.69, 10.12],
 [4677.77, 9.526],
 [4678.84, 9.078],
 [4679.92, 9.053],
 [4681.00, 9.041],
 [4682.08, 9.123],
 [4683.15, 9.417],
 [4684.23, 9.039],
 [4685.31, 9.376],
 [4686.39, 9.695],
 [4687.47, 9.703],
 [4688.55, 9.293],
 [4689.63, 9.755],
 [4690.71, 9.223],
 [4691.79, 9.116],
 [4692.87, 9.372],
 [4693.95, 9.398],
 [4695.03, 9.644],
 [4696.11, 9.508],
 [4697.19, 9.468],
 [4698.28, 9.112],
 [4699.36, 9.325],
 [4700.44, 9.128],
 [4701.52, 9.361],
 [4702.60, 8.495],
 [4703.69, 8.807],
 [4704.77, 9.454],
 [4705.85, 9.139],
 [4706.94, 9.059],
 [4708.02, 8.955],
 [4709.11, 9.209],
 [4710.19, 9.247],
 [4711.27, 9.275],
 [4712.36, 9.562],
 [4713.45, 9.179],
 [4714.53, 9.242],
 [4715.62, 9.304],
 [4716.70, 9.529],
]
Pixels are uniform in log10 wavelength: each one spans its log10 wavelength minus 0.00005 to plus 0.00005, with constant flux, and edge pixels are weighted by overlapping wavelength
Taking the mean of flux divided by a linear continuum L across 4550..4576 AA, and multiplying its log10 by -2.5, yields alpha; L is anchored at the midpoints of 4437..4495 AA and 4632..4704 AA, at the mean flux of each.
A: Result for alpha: -0.01 mag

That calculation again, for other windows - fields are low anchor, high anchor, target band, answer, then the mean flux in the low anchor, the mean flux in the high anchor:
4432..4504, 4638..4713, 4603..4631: -0.01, 9.2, 9.33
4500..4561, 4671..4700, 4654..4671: 0.01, 9.32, 9.4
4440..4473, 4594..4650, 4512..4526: -0.03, 9.06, 9.42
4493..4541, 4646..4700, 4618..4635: -0.01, 9.33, 9.36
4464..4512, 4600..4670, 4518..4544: 0.02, 9.35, 9.38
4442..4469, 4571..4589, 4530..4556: 0.01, 9.05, 9.3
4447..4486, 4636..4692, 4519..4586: 0.00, 9.16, 9.37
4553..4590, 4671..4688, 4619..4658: 0.01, 9.39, 9.42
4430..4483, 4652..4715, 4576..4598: -0.02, 9.14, 9.32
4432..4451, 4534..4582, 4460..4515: -0.01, 9.21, 9.29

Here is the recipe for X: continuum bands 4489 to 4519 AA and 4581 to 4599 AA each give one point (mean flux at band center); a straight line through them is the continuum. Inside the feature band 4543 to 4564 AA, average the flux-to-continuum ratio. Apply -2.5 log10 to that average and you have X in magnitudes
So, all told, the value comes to 0.02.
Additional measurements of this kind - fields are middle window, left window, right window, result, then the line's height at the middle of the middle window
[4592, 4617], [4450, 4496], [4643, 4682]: -0.01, 9.3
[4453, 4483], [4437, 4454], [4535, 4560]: 0.02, 9.27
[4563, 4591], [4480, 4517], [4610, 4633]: 0.00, 9.39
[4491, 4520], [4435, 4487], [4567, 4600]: -0.03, 9.27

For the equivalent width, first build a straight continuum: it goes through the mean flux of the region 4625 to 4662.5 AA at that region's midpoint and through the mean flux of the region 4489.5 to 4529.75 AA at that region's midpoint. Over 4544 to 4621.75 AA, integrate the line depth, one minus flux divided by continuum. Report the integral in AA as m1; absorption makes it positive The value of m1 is 0.3 AA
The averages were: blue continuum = 9.41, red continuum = 9.39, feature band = 9.37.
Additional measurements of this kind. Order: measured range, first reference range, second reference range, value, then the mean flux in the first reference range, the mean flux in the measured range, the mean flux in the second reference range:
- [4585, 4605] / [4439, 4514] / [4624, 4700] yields -0.16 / 9.26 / 9.41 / 9.38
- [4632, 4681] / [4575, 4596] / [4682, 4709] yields -0.41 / 9.37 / 9.39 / 9.28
